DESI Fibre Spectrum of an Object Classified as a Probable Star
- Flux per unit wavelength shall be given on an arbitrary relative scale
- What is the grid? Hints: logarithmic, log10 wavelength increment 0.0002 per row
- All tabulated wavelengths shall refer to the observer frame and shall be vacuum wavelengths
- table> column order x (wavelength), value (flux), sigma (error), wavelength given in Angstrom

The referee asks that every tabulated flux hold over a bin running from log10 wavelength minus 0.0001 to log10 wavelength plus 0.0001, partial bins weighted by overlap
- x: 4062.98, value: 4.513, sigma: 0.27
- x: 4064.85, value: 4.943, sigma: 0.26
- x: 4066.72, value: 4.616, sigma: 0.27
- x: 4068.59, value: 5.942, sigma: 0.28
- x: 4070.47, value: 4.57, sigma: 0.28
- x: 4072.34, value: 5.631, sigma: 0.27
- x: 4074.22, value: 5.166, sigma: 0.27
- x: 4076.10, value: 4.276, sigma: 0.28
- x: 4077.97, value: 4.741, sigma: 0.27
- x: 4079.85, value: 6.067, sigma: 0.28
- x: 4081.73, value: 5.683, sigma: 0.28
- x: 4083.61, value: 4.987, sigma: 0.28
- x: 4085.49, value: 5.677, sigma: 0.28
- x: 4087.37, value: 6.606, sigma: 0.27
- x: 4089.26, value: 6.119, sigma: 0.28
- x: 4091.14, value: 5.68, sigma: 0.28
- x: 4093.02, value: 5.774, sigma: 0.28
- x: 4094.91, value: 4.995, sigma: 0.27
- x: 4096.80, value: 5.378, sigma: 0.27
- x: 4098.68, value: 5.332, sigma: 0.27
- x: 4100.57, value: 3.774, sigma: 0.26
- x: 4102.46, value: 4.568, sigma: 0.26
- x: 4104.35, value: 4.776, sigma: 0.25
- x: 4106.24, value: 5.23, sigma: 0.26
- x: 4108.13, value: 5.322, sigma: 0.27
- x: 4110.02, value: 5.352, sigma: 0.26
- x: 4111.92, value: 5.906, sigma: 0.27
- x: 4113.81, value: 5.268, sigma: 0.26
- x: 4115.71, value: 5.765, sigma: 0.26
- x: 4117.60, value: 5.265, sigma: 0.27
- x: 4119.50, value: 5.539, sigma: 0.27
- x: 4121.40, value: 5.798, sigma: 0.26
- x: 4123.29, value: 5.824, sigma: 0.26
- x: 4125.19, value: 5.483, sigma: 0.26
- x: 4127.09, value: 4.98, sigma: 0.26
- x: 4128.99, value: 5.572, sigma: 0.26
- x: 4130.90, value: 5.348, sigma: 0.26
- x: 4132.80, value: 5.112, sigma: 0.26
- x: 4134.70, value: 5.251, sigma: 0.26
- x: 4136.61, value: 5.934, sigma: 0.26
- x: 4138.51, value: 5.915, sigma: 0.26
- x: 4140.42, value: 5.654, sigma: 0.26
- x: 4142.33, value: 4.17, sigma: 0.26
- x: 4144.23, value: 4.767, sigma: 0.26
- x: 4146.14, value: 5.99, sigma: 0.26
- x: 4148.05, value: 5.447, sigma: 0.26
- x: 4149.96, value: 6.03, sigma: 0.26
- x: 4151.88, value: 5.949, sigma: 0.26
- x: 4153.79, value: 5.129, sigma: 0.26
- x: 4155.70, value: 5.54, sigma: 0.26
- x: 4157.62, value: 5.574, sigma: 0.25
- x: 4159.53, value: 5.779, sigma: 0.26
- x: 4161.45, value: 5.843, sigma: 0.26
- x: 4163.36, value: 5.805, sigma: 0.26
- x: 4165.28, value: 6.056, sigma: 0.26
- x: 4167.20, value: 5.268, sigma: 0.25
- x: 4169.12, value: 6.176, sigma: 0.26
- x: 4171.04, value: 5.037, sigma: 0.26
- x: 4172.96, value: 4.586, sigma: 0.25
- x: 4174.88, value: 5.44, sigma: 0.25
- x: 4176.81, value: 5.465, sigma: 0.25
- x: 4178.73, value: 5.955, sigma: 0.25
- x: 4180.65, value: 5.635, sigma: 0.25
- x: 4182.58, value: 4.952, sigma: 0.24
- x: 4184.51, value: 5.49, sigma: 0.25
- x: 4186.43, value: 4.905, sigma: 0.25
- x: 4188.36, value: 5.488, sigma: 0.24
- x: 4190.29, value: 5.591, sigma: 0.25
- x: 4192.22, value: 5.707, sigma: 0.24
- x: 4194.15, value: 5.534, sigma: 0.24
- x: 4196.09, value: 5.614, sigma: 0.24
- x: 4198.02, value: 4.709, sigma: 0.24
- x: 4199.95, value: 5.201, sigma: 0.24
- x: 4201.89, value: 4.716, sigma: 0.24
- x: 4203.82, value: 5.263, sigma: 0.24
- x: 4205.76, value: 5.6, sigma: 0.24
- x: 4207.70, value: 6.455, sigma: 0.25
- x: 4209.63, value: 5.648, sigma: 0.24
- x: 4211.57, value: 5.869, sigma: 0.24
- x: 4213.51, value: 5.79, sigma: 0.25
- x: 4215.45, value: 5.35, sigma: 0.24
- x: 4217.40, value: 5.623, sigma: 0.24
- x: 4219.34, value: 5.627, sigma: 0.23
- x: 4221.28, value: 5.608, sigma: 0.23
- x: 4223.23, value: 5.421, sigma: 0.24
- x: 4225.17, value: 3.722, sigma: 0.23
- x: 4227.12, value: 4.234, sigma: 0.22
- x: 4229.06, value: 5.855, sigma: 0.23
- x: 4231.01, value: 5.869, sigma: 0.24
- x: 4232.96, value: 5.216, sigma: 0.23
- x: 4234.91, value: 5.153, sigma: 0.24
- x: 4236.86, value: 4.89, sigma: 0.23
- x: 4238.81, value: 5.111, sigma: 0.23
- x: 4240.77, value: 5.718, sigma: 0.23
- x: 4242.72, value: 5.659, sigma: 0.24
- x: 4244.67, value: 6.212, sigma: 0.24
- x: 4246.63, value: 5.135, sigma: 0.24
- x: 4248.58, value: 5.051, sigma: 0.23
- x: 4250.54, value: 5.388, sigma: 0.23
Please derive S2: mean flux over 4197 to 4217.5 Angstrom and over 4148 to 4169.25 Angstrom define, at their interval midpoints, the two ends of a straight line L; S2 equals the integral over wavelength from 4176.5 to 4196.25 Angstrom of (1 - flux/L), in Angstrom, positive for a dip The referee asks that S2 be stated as 0.32 Angstrom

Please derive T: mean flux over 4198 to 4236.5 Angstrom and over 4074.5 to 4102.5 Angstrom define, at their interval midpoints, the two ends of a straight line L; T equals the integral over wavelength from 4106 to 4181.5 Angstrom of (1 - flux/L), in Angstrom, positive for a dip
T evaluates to -2.3 Angstrom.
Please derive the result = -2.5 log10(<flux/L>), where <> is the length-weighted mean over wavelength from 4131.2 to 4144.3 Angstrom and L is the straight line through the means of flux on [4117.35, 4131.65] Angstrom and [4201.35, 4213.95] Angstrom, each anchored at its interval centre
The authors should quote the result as 0.04 mag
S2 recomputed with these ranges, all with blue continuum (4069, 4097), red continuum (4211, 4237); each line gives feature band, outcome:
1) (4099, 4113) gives 1.04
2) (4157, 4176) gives -0.70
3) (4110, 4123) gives -0.44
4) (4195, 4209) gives -0.13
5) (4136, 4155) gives -0.40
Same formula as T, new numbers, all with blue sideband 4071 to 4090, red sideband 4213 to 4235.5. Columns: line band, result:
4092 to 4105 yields 1.2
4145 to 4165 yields -1.3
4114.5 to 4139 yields -0.5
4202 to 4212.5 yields -0.7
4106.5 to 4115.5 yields -0.1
